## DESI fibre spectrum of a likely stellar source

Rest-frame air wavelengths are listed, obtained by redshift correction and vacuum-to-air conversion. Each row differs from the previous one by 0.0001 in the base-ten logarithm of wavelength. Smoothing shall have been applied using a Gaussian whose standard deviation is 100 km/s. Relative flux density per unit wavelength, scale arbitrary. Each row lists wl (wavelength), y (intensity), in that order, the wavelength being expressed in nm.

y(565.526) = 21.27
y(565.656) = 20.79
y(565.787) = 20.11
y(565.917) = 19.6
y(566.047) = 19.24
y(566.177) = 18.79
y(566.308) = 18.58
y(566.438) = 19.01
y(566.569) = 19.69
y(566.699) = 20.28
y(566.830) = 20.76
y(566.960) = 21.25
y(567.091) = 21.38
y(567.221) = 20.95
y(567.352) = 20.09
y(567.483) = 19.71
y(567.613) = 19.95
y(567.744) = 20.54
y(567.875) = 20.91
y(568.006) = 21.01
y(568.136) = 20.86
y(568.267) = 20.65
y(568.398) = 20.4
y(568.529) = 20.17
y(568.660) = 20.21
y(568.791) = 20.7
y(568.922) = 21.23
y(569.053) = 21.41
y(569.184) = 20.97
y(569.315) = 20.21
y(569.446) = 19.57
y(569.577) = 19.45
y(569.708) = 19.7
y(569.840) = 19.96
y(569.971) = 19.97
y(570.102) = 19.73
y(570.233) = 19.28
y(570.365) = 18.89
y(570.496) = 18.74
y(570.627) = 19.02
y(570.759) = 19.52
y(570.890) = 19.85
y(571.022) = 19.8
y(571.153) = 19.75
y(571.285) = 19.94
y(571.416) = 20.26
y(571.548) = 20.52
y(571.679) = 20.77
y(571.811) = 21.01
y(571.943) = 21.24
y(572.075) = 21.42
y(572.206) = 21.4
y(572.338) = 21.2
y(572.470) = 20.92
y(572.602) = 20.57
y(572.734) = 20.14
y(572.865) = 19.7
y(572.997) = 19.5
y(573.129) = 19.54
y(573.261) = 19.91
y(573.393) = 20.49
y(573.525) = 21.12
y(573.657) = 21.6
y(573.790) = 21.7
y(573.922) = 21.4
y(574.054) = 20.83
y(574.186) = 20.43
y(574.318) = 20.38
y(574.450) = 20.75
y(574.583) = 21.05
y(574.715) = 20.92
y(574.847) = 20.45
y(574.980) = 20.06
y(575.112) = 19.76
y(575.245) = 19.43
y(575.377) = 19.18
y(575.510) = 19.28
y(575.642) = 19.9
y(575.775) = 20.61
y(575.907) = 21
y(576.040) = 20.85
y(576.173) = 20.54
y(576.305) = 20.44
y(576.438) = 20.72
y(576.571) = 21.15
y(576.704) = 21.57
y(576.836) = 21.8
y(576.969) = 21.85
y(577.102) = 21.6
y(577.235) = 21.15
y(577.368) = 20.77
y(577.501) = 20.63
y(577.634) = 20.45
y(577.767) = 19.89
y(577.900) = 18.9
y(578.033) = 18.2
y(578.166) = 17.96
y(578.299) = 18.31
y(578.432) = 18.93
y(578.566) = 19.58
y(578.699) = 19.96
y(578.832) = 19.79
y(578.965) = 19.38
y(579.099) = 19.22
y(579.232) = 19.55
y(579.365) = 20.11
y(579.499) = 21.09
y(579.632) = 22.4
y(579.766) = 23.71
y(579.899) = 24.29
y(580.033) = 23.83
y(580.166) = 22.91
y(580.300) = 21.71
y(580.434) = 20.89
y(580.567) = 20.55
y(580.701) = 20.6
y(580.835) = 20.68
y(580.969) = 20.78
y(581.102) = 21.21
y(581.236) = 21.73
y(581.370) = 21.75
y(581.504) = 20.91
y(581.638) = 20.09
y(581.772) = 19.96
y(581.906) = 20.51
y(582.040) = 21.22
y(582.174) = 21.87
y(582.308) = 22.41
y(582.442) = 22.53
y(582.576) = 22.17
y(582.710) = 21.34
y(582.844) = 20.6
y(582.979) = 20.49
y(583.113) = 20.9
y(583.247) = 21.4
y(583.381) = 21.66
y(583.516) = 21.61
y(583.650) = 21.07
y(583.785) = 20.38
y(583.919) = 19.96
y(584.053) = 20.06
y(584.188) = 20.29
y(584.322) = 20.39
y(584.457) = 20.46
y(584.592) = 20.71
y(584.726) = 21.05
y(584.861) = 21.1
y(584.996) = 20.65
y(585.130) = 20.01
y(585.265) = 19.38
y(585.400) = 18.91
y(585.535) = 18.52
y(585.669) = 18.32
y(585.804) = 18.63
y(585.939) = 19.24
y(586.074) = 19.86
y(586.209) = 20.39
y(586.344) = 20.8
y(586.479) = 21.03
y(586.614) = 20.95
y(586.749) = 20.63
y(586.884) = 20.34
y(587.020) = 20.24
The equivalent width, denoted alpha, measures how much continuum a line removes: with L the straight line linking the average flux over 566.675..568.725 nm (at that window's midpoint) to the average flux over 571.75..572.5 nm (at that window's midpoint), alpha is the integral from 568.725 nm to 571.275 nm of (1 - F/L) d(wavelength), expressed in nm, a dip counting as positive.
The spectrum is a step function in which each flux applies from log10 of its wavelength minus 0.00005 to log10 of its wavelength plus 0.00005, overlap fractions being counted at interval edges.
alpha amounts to 0.12 nm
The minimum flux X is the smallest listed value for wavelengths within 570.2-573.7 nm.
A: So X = 18.74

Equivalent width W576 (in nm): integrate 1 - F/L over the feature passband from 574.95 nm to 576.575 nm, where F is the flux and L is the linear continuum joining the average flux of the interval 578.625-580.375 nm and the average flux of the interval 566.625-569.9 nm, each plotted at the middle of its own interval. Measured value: 0.07 nm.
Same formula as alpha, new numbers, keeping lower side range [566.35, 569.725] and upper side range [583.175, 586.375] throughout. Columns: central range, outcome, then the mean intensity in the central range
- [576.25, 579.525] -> 0.030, 20.1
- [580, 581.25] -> -0.072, 21.4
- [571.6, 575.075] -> -0.060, 20.7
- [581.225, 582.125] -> -0.027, 20.8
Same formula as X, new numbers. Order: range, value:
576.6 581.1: 17.96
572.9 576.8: 19.18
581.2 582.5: 19.96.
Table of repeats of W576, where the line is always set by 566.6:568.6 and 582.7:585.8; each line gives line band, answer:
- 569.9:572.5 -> 0.05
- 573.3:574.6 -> -0.03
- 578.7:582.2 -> -0.13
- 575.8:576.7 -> -0.02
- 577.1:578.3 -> 0.04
